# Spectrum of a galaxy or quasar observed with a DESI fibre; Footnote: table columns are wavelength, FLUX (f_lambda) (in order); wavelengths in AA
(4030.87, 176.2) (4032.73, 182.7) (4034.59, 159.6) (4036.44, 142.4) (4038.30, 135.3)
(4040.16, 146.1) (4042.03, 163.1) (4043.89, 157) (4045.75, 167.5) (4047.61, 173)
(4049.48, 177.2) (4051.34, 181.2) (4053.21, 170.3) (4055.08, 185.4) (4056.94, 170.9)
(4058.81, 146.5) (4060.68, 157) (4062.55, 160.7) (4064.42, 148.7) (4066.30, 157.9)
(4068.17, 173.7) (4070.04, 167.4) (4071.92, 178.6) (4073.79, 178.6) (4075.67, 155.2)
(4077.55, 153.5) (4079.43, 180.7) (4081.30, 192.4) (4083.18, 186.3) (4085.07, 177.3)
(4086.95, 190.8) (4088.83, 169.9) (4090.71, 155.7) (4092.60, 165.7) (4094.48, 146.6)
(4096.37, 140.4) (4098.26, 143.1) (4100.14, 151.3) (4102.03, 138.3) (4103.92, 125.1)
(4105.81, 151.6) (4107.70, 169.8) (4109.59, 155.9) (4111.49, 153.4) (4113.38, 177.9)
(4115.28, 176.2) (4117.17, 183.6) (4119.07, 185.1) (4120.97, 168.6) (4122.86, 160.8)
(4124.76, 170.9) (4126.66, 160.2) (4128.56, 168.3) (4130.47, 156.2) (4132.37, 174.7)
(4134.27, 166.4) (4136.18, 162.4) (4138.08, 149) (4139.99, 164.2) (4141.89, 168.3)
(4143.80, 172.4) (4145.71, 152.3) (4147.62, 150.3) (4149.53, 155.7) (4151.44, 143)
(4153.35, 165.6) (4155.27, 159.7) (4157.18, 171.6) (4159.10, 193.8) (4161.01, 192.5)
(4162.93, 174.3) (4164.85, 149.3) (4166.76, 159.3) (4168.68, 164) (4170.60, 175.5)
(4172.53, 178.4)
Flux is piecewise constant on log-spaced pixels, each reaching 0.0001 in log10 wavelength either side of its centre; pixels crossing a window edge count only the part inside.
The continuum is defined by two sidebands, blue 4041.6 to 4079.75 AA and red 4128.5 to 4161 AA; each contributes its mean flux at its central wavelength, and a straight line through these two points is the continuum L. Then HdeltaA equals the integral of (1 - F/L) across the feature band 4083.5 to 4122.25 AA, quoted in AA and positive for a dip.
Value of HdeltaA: 0.8 AA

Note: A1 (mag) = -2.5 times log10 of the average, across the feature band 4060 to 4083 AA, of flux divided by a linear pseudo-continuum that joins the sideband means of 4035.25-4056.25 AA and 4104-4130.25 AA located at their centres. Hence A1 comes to -0.02 mag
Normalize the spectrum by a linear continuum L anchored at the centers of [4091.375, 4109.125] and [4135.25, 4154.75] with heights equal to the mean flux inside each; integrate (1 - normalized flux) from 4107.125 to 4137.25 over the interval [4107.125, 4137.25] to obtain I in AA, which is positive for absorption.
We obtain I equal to -2.9 AA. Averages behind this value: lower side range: 148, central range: 168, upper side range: 158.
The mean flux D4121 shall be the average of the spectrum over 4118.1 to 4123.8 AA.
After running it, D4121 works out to 172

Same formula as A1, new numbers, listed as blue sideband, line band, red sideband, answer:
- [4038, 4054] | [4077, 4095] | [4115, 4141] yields -0.05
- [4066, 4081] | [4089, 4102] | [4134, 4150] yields 0.11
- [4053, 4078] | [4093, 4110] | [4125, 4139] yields 0.11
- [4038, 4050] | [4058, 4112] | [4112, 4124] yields 0.05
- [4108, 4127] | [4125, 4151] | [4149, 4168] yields 0.04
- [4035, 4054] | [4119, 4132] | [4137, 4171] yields -0.02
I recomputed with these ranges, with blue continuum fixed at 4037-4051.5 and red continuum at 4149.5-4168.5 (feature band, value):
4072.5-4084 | -0.8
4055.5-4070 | 0.1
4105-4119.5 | -0.4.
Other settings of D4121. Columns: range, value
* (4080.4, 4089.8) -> 183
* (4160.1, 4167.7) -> 169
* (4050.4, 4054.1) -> 176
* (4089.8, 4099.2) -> 150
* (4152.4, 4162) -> 177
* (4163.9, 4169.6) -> 158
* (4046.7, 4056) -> 177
